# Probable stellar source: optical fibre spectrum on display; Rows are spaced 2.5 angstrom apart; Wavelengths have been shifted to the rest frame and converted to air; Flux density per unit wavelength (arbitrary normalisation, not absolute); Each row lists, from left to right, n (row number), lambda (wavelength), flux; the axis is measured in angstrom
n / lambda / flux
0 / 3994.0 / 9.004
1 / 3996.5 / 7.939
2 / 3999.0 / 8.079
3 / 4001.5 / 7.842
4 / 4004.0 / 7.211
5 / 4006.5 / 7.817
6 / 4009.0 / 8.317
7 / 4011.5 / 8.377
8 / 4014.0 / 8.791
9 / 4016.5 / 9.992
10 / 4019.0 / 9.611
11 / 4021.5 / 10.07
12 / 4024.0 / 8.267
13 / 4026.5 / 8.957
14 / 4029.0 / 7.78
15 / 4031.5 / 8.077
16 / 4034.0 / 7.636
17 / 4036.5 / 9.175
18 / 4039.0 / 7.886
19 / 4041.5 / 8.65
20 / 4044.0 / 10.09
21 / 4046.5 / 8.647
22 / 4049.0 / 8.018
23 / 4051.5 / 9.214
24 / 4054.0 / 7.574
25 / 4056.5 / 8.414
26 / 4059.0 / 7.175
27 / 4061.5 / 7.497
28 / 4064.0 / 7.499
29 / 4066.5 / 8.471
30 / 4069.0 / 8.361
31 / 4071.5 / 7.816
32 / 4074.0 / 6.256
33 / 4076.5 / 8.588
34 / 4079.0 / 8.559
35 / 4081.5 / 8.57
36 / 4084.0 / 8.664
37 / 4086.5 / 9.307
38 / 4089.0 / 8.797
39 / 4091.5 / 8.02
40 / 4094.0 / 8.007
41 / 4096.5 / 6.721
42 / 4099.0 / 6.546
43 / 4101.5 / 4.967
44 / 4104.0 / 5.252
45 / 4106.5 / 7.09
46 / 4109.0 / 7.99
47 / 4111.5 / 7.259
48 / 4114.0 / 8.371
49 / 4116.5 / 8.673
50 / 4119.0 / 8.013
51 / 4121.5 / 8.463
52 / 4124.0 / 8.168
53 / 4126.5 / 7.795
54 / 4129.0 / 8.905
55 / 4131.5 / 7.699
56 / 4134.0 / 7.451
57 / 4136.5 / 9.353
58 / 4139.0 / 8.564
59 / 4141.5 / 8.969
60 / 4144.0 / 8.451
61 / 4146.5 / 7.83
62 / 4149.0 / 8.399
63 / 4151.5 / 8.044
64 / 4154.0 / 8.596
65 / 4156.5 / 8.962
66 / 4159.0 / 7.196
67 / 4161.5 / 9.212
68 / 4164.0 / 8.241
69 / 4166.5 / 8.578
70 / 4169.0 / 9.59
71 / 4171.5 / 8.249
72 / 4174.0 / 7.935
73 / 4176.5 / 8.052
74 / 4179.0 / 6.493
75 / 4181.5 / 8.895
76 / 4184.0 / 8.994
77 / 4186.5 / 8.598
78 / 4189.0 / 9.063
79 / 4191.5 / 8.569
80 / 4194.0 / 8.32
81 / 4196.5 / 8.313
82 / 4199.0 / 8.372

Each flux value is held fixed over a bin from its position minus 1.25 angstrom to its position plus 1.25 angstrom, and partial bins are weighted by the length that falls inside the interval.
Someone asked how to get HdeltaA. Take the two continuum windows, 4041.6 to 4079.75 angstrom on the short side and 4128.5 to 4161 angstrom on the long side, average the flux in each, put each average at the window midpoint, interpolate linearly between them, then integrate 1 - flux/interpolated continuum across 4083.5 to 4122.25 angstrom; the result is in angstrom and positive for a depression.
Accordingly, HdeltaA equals 3.04 angstrom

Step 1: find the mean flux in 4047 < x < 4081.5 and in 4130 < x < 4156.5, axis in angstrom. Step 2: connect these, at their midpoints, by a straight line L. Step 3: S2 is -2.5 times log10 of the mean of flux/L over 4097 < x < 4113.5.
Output 0.23 mag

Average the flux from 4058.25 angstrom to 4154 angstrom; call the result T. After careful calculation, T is 7.92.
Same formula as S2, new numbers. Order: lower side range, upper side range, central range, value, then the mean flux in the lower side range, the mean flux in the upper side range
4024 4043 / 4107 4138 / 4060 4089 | 0.011 mag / 8.33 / 8.16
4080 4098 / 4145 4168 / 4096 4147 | 0.076 mag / 8.28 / 8.35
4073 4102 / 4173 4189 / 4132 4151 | -0.042 mag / 7.84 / 8.24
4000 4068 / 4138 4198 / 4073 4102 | 0.077 mag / 8.41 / 8.42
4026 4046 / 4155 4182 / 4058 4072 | 0.088 mag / 8.52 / 8.3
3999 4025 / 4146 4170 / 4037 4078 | 0.053 mag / 8.61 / 8.47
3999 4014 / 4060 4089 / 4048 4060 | 0.002 mag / 8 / 8.16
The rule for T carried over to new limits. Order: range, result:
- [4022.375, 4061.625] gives 8.36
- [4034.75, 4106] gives 7.94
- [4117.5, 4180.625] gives 8.29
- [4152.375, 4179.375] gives 8.34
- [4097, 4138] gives 7.61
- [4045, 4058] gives 8.38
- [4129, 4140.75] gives 8.36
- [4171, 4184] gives 8.01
